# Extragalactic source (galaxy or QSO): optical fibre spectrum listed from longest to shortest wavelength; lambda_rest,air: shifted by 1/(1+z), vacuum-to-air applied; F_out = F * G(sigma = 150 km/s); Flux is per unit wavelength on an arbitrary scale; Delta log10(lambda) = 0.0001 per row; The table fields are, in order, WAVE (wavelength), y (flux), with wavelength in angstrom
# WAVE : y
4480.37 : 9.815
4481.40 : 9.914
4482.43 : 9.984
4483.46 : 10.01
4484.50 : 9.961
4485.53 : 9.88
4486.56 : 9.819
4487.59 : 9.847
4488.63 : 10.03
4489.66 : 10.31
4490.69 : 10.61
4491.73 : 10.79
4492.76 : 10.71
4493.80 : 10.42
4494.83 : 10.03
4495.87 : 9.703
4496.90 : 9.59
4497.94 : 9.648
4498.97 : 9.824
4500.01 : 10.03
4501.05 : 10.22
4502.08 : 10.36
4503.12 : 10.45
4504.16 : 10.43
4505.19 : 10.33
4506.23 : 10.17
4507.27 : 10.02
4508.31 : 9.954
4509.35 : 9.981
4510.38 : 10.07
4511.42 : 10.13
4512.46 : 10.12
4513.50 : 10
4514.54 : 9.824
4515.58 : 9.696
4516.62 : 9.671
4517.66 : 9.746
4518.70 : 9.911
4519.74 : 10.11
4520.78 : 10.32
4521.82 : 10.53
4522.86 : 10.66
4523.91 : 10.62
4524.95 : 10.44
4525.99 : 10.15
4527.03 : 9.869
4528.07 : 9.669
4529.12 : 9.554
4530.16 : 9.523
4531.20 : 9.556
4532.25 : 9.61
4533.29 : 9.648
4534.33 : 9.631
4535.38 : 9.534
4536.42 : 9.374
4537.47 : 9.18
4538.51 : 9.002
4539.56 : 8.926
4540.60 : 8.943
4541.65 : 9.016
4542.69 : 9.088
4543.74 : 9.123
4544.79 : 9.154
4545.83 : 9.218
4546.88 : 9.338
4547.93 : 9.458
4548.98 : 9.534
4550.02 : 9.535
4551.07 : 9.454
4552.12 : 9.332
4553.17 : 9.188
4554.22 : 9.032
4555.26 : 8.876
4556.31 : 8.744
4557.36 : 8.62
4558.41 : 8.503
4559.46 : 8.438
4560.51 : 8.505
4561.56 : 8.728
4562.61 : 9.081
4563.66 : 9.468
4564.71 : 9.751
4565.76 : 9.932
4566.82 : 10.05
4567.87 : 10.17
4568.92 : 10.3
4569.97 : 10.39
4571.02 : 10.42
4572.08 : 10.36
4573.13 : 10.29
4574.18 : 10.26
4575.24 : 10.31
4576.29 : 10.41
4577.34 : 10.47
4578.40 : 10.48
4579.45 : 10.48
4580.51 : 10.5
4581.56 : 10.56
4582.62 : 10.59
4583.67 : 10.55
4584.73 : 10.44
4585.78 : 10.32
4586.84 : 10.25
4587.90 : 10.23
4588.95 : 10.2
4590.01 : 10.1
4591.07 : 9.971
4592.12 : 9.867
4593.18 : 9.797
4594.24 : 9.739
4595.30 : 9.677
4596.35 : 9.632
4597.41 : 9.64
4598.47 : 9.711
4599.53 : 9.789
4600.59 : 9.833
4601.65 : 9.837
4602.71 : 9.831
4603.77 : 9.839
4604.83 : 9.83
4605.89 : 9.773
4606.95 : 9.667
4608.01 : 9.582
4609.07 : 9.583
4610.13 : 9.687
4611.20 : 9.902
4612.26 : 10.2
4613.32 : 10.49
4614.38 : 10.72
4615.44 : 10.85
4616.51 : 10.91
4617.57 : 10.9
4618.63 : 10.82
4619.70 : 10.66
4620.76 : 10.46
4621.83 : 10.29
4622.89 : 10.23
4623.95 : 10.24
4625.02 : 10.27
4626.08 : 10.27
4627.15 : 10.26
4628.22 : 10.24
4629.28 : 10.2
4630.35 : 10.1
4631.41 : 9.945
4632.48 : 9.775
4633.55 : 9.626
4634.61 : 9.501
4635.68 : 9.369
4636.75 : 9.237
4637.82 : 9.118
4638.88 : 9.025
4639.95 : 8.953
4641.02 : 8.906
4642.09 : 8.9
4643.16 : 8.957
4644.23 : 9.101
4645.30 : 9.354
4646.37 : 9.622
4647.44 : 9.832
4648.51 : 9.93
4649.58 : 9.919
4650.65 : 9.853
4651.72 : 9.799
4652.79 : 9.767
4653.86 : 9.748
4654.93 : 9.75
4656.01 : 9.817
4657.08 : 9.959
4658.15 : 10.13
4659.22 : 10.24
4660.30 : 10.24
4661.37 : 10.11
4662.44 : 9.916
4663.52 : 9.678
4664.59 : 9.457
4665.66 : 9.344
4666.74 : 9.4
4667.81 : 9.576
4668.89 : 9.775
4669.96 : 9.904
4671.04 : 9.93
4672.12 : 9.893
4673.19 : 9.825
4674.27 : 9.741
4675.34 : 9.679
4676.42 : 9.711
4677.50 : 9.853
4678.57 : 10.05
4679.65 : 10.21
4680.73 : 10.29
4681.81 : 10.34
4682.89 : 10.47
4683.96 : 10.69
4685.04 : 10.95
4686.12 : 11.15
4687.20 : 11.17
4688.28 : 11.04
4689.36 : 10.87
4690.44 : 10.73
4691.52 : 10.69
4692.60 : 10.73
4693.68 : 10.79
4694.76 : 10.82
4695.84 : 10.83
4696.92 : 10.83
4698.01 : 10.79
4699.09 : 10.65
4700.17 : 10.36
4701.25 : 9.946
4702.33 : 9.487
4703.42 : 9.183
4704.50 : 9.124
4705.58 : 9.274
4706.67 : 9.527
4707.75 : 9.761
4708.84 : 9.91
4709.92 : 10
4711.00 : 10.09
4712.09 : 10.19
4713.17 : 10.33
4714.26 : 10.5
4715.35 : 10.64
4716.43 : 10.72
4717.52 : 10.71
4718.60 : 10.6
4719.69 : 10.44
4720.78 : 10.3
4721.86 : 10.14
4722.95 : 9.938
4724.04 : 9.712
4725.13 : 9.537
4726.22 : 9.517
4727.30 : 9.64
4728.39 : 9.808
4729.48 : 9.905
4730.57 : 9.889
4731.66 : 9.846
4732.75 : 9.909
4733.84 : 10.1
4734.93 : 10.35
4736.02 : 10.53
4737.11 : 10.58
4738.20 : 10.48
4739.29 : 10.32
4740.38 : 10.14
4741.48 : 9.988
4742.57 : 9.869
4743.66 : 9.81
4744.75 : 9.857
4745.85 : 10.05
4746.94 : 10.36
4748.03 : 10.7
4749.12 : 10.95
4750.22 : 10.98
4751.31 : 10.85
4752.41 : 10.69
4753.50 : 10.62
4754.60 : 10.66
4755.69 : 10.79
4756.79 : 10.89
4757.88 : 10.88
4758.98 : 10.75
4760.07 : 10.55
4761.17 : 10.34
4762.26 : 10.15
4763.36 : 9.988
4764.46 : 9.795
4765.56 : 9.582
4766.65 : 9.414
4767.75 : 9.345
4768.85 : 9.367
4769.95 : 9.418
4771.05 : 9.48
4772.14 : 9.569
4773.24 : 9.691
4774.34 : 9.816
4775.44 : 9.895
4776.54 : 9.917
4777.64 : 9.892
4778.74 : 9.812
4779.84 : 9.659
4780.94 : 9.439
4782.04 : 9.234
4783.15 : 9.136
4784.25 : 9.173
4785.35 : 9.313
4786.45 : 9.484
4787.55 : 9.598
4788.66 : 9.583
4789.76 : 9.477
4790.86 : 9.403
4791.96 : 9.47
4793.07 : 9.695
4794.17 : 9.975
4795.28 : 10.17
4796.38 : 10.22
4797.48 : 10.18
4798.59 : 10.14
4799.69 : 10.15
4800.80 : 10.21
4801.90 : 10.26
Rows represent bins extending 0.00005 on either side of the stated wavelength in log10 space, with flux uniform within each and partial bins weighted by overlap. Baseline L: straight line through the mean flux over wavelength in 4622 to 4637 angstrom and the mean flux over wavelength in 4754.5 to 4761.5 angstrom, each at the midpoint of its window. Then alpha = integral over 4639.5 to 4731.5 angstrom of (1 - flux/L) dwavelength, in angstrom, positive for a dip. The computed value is 2.4 angstrom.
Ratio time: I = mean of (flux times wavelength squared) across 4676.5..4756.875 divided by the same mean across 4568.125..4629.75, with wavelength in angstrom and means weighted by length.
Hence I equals 1.06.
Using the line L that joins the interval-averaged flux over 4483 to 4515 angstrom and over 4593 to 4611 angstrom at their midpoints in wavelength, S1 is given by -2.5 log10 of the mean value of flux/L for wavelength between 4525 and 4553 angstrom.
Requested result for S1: 0.06 mag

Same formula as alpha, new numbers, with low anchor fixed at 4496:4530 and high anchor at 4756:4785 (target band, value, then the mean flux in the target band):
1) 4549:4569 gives 1.6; 9.23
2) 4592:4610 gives 0.4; 9.74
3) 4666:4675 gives 0.2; 9.74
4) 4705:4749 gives -1.1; 10.1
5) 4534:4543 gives 0.8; 9.18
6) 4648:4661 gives 0.0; 9.93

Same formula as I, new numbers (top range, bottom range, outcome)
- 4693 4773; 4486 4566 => 1.15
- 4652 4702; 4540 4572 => 1.15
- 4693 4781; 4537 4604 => 1.12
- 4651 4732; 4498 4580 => 1.11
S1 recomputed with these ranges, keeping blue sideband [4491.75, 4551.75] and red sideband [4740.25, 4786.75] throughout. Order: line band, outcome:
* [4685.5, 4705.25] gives -0.058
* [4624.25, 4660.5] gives 0.024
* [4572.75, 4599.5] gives -0.034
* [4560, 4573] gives 0.007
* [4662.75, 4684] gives 0.007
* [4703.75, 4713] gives 0.023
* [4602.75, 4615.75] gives -0.012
